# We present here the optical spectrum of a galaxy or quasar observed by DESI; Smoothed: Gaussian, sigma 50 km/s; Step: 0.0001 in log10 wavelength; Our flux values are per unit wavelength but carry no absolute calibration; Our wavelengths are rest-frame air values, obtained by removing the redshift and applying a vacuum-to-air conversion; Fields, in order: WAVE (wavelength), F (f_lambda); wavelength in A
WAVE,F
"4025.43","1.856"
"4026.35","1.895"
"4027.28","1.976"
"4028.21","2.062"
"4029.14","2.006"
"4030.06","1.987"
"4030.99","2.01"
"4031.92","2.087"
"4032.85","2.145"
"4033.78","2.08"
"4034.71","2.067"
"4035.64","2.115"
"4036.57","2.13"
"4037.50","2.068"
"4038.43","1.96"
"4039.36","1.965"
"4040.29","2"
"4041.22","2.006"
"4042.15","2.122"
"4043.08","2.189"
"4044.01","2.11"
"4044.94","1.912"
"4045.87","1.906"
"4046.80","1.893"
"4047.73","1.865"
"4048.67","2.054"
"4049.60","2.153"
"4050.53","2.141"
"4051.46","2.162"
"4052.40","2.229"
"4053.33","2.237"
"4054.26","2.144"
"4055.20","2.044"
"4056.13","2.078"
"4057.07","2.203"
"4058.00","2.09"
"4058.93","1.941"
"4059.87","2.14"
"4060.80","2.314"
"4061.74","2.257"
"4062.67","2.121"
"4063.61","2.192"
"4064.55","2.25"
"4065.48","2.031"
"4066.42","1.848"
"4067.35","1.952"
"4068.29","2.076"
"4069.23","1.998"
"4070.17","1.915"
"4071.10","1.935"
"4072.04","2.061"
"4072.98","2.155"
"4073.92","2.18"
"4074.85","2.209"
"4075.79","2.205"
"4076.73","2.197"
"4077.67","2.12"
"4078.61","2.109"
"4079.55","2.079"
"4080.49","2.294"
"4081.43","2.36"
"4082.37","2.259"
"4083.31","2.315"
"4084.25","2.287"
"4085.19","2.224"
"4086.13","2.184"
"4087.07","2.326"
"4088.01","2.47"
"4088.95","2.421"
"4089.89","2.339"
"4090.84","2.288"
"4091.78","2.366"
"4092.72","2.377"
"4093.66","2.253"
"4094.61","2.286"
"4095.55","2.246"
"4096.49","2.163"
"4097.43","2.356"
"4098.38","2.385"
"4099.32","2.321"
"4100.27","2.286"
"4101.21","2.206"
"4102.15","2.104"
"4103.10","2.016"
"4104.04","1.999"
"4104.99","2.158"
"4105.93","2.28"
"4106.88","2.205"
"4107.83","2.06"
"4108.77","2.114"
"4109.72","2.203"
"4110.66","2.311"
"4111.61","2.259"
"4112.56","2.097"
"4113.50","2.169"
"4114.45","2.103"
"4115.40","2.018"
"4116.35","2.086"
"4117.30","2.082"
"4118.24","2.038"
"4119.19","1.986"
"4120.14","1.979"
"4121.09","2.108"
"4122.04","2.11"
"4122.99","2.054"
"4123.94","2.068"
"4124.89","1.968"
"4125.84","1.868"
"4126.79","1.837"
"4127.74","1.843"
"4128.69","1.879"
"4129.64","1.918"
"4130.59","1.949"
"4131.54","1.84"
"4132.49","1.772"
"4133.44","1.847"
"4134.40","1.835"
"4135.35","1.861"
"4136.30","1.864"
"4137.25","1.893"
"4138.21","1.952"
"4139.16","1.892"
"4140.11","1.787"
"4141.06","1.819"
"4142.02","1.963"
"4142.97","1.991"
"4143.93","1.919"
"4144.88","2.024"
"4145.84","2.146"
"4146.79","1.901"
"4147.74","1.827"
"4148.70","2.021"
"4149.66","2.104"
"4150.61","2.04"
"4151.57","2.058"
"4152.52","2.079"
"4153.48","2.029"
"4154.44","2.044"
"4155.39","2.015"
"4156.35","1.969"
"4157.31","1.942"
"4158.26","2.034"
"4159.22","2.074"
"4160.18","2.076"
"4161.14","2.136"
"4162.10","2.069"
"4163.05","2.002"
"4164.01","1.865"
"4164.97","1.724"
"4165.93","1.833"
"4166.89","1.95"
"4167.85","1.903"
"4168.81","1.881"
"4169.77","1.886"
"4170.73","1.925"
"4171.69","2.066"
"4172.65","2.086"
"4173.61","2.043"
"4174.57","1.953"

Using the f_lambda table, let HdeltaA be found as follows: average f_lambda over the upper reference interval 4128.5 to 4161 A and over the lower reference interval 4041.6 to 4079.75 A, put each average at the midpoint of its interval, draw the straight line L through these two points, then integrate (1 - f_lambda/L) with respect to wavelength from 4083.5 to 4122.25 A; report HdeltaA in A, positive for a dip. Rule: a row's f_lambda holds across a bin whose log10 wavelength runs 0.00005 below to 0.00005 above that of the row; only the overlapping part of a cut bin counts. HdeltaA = -3.4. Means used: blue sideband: 2.09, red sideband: 1.95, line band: 2.2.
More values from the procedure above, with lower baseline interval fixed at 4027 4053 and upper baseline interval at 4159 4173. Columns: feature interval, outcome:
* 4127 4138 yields 0.7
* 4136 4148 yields 0.3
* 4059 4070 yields -0.3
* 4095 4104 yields -0.9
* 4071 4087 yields -1.4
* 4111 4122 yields -0.5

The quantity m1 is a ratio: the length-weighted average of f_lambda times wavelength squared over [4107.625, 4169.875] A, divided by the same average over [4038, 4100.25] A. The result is 0.95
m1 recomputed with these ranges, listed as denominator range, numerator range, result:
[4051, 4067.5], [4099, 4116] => 1.04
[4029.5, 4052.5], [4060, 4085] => 1.06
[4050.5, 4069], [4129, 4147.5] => 0.93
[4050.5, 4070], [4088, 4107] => 1.09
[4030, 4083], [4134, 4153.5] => 0.97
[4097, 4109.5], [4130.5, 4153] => 0.90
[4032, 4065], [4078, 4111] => 1.10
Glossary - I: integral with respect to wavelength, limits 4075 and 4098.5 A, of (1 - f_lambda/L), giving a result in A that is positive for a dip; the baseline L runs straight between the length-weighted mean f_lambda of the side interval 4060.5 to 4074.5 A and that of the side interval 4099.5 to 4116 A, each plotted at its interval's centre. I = -1.73 A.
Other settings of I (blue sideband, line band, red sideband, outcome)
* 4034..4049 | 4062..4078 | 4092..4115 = 0.2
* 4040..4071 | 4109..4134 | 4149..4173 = 0.1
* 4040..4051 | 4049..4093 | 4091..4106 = -0.9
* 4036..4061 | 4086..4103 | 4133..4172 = -2.3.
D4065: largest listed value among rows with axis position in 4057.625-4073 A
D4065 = 2.314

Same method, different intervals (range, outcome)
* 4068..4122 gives 2.47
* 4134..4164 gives 2.146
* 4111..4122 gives 2.259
